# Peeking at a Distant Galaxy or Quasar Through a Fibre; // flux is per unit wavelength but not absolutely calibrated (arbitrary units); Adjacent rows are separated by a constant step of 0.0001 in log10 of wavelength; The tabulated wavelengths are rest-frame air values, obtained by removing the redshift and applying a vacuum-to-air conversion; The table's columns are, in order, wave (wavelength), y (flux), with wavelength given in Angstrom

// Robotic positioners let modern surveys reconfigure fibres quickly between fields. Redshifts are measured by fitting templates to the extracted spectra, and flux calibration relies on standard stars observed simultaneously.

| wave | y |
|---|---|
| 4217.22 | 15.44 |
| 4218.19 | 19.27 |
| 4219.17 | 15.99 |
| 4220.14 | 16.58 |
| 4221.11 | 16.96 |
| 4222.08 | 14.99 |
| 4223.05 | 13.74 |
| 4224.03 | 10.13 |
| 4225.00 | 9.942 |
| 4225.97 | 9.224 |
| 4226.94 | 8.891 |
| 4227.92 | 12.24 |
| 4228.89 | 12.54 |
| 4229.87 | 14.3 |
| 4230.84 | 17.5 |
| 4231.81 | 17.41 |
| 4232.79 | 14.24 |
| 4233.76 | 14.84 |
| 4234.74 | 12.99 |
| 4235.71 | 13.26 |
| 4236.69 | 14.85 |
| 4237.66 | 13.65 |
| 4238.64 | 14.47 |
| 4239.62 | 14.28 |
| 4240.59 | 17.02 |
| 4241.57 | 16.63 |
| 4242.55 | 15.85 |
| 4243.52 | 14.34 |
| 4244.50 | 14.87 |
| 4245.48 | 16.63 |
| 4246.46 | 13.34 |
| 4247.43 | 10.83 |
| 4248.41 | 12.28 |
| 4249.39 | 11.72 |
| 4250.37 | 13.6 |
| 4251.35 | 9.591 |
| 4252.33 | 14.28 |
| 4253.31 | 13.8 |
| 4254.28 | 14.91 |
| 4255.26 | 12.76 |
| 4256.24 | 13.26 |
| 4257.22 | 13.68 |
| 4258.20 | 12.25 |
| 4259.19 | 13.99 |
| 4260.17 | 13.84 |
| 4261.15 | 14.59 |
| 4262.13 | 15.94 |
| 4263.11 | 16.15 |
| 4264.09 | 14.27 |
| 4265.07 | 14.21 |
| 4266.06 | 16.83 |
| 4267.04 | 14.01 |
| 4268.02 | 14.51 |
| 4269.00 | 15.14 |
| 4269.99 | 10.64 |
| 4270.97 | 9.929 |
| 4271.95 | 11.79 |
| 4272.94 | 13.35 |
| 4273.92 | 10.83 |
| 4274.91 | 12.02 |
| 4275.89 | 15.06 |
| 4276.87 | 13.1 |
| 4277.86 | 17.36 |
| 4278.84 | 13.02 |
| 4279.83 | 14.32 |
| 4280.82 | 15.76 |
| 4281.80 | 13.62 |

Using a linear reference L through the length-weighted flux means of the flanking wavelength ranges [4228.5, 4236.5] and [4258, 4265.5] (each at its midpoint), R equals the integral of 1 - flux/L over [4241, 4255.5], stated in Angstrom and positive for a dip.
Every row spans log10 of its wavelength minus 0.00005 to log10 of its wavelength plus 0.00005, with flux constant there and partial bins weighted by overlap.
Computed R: 0.8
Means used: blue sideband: 14.7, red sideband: 14.5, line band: 13.7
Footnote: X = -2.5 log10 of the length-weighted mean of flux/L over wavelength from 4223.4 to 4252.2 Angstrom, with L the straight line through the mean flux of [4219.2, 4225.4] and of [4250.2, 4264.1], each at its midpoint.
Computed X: 0.03 mag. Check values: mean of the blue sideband 13.9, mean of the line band 13.5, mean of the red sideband 13.8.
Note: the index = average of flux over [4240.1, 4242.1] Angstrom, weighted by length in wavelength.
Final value 16.8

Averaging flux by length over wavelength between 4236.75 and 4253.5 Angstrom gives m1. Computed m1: 14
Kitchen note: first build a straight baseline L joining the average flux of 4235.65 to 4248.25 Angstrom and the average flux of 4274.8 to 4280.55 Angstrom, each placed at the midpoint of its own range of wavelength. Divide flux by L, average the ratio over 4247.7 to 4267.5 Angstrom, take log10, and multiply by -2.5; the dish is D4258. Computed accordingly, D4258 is 0.06 mag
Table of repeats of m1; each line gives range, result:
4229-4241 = 14.8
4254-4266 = 14.2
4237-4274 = 13.8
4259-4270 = 14.7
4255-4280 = 13.7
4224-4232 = 12.4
